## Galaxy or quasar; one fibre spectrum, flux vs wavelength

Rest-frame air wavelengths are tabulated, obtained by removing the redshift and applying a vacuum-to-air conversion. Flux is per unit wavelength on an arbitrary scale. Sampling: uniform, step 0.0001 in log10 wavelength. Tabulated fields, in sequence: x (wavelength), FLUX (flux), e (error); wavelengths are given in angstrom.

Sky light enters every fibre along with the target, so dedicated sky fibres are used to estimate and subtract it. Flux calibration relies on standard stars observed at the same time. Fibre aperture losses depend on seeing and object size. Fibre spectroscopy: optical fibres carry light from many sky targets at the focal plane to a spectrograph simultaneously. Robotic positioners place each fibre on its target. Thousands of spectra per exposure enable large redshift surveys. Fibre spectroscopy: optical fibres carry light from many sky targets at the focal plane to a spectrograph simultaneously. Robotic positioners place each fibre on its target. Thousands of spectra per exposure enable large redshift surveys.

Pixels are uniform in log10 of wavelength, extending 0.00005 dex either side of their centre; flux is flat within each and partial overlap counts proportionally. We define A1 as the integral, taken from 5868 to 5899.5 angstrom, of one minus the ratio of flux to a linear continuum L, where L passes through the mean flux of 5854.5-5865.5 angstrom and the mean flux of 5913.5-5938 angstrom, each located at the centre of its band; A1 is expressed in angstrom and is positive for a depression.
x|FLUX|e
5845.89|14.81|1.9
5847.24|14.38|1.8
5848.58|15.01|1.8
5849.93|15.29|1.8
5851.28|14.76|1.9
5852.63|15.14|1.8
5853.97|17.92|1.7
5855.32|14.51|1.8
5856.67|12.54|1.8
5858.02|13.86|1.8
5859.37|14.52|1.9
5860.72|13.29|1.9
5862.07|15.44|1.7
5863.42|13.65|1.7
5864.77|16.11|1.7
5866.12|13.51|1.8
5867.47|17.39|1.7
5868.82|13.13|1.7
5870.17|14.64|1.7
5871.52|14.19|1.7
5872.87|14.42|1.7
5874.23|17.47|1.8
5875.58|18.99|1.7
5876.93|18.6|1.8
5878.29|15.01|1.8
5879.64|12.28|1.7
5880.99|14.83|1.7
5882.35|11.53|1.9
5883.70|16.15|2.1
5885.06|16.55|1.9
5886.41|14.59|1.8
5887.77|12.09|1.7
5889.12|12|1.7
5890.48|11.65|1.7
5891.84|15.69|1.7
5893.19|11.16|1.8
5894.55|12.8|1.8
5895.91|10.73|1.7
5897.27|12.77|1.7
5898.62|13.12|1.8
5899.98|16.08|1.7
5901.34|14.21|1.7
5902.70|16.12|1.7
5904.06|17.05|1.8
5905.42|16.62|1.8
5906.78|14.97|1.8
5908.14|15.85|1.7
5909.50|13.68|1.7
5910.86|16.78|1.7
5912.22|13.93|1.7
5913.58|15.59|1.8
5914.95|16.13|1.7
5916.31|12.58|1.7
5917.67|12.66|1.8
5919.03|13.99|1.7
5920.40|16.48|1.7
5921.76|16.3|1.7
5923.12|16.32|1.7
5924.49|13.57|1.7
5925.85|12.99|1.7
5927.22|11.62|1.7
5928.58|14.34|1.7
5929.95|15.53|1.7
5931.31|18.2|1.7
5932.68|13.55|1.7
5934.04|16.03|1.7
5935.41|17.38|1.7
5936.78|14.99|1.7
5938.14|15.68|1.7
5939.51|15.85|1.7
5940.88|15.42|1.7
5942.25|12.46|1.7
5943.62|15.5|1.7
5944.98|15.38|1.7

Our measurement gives 0.8 angstrom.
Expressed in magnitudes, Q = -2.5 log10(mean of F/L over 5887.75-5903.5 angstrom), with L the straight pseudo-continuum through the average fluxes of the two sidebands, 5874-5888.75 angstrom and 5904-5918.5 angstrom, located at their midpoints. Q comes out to 0.14 mag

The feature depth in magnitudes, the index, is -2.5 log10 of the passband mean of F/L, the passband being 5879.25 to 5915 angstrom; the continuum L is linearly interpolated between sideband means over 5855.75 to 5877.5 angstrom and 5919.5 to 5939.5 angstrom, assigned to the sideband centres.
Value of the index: 0.07 mag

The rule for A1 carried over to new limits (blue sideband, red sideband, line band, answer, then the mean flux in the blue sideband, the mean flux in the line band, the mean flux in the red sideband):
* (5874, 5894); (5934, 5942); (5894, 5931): 1.30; 14.5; 14.6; 15.7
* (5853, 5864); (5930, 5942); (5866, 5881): -0.74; 14.5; 15.5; 15.7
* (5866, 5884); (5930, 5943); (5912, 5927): 0.87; 15.2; 14.5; 15.5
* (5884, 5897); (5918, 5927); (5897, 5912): -1.56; 13.1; 15.2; 14.7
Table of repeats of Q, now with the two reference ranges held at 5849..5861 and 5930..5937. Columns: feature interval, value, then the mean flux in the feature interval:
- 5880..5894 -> 0.12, 13.6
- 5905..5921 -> 0.06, 14.9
